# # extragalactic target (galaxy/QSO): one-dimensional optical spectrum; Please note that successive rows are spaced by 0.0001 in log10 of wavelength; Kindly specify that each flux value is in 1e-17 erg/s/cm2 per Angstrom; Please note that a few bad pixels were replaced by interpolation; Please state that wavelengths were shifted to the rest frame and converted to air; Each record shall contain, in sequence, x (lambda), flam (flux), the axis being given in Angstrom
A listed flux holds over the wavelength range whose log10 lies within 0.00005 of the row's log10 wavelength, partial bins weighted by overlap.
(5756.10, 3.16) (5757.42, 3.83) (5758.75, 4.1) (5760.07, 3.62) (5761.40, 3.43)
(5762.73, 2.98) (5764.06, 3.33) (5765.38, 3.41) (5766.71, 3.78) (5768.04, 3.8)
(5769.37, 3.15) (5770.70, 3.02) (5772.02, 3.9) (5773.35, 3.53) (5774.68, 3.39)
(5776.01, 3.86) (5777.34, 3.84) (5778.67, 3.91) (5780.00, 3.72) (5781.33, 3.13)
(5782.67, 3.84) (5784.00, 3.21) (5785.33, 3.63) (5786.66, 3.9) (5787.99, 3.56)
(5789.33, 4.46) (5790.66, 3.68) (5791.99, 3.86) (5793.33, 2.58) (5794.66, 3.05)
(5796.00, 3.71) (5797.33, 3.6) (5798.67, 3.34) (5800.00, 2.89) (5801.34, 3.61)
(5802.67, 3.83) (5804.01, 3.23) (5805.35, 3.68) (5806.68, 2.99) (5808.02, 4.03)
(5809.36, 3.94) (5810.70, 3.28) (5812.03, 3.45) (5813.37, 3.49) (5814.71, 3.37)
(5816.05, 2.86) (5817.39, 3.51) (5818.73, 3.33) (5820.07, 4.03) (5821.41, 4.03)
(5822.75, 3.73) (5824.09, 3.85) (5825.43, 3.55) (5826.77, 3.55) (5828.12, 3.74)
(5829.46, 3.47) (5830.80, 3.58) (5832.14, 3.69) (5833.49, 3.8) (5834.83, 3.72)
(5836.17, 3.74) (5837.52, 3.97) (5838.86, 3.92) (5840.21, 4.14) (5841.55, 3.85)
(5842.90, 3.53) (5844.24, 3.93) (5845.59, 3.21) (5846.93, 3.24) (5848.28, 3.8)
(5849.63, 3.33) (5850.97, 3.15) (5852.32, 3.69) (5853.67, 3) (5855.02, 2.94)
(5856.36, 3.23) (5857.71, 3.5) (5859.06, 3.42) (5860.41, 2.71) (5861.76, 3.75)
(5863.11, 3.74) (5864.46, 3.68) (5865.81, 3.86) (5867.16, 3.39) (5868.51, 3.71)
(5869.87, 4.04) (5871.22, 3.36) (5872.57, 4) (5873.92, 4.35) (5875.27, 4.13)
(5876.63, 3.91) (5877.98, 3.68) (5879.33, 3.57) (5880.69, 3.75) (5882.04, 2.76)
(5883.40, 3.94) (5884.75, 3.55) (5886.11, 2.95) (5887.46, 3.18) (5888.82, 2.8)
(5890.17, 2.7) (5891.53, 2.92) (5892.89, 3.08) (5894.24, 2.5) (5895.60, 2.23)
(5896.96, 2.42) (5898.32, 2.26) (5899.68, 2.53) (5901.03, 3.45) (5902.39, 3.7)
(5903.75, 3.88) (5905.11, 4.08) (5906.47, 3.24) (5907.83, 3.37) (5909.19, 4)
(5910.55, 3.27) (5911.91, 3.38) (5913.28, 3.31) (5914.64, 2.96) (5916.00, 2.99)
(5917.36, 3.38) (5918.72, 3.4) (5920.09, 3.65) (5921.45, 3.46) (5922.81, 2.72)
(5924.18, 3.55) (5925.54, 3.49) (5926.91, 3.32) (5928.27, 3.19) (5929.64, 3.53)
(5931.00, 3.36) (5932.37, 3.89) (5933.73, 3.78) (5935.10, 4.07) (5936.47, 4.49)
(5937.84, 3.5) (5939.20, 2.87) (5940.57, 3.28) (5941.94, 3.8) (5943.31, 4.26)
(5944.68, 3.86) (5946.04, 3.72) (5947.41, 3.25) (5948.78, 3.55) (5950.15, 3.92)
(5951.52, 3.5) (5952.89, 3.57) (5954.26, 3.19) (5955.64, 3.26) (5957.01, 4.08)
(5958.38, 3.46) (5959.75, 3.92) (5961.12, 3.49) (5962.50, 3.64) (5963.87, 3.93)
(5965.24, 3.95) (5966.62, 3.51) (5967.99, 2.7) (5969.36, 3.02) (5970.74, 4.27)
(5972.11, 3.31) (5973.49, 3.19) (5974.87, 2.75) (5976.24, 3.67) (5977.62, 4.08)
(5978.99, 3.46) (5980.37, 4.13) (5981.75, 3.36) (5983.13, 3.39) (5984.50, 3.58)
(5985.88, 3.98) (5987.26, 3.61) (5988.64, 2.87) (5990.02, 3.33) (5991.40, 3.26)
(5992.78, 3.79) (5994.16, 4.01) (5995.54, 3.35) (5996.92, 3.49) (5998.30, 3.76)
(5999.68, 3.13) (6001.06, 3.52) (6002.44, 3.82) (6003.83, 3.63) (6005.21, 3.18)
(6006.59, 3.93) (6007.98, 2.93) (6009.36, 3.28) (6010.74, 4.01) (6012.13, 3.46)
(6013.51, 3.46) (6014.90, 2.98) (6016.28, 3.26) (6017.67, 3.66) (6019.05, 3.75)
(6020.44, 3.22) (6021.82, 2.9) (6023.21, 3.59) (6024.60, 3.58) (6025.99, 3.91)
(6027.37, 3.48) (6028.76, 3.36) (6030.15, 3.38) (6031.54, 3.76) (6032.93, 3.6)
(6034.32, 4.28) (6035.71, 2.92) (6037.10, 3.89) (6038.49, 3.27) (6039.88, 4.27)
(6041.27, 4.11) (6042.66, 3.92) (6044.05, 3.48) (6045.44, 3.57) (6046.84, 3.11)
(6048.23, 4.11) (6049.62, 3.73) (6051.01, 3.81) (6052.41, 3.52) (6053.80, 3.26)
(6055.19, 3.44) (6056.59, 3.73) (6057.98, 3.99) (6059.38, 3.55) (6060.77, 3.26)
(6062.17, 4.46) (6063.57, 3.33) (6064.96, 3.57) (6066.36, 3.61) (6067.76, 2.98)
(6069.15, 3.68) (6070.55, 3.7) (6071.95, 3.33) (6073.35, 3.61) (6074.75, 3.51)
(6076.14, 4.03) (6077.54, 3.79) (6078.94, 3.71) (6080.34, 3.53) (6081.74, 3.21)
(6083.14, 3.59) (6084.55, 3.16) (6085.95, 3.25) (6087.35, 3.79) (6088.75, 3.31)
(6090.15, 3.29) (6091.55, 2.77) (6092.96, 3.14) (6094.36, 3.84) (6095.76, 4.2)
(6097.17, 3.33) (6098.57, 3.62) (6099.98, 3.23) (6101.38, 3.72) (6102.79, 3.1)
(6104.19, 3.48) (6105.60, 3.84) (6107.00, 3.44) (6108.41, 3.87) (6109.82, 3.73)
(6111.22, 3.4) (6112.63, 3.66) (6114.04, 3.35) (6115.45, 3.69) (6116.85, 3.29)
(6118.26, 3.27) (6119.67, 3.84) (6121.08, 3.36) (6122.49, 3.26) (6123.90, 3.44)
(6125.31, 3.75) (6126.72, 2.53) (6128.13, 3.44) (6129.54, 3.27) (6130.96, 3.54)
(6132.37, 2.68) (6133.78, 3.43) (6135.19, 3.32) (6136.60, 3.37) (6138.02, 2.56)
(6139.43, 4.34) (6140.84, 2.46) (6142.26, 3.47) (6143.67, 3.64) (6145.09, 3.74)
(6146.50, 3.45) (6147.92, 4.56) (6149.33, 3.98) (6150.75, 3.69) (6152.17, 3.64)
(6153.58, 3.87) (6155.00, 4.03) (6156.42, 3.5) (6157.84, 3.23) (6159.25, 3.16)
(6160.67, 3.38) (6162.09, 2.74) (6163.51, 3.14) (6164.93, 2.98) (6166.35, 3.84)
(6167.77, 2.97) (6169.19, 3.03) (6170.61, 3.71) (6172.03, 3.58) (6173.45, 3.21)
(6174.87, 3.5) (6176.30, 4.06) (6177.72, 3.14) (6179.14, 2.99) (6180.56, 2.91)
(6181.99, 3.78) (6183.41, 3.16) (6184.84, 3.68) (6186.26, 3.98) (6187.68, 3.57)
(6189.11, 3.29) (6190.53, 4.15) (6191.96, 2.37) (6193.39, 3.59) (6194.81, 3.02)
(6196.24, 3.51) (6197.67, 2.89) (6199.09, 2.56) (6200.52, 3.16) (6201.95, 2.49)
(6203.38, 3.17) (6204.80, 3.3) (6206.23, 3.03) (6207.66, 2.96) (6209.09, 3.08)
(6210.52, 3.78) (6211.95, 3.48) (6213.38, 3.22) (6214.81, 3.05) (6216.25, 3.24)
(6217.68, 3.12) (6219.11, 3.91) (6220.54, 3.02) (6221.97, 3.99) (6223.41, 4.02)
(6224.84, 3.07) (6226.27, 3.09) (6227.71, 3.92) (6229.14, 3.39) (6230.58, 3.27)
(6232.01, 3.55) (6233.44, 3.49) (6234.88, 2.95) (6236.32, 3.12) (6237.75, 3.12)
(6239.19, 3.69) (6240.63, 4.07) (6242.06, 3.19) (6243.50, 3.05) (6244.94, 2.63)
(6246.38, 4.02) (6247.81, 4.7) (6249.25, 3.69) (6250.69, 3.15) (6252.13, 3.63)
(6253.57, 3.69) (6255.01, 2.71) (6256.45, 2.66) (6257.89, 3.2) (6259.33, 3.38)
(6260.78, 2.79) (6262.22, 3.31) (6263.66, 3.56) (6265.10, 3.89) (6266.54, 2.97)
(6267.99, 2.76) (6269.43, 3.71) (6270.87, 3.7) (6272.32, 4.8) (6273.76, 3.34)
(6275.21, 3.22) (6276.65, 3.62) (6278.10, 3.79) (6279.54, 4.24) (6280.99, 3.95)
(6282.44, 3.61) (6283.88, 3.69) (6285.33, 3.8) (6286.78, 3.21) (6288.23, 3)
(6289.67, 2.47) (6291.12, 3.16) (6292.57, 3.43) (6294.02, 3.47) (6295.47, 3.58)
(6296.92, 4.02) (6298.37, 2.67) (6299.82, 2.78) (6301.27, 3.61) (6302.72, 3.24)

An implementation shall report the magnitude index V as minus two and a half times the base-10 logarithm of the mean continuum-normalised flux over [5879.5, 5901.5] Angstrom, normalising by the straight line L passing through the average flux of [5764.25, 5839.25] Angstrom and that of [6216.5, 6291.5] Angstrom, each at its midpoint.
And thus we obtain 0.203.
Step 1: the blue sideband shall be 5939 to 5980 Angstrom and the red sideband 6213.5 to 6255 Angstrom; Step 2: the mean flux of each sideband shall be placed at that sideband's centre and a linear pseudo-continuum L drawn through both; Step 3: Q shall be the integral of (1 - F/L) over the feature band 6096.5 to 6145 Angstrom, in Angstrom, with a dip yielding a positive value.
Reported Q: 1.2 Angstrom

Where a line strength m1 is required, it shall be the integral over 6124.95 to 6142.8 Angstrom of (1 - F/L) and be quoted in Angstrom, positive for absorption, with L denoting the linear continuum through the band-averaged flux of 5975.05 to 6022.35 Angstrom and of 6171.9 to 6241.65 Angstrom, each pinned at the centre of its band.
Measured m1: 0.9 Angstrom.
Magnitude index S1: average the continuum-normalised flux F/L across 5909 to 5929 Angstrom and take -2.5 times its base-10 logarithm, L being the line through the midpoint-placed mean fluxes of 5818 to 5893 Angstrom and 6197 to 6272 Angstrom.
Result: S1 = 0.06 mag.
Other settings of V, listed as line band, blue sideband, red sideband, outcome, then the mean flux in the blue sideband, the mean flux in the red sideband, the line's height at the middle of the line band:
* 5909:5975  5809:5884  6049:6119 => 0.02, 3.6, 3.53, 3.58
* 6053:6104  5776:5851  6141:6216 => -0.03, 3.6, 3.36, 3.43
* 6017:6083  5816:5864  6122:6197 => -0.04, 3.57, 3.41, 3.46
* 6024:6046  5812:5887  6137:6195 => -0.05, 3.59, 3.44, 3.51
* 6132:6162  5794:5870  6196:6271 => -0.04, 3.55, 3.32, 3.37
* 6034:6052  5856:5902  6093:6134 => -0.09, 3.33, 3.46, 3.42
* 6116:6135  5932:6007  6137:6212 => 0.03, 3.58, 3.37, 3.42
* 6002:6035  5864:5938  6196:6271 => -0.04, 3.41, 3.32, 3.38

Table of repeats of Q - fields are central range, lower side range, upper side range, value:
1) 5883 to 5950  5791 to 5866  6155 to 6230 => 2.42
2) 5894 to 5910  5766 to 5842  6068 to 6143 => 1.76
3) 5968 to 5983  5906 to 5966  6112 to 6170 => 0.15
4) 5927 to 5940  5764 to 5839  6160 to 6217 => -0.53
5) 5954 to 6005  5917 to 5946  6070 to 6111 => 0.26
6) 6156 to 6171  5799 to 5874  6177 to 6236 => 0.46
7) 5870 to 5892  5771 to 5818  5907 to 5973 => 0.25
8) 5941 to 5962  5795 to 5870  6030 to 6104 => -0.51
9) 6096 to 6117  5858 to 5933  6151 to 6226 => -1.22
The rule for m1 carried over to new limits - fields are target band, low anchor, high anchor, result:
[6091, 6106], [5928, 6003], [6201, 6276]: 0.0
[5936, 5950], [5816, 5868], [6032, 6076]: -0.2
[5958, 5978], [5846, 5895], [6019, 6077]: 0.0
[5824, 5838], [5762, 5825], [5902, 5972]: -0.6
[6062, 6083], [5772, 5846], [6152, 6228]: -1.0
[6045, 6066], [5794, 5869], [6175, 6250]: -1.2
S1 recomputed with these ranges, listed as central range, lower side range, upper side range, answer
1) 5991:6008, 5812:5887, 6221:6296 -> 0.00 mag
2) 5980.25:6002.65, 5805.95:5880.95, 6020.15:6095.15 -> 0.01 mag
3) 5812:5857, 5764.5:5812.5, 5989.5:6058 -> -0.01 mag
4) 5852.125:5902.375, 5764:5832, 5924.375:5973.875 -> 0.08 mag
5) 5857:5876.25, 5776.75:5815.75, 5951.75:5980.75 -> -0.04 mag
